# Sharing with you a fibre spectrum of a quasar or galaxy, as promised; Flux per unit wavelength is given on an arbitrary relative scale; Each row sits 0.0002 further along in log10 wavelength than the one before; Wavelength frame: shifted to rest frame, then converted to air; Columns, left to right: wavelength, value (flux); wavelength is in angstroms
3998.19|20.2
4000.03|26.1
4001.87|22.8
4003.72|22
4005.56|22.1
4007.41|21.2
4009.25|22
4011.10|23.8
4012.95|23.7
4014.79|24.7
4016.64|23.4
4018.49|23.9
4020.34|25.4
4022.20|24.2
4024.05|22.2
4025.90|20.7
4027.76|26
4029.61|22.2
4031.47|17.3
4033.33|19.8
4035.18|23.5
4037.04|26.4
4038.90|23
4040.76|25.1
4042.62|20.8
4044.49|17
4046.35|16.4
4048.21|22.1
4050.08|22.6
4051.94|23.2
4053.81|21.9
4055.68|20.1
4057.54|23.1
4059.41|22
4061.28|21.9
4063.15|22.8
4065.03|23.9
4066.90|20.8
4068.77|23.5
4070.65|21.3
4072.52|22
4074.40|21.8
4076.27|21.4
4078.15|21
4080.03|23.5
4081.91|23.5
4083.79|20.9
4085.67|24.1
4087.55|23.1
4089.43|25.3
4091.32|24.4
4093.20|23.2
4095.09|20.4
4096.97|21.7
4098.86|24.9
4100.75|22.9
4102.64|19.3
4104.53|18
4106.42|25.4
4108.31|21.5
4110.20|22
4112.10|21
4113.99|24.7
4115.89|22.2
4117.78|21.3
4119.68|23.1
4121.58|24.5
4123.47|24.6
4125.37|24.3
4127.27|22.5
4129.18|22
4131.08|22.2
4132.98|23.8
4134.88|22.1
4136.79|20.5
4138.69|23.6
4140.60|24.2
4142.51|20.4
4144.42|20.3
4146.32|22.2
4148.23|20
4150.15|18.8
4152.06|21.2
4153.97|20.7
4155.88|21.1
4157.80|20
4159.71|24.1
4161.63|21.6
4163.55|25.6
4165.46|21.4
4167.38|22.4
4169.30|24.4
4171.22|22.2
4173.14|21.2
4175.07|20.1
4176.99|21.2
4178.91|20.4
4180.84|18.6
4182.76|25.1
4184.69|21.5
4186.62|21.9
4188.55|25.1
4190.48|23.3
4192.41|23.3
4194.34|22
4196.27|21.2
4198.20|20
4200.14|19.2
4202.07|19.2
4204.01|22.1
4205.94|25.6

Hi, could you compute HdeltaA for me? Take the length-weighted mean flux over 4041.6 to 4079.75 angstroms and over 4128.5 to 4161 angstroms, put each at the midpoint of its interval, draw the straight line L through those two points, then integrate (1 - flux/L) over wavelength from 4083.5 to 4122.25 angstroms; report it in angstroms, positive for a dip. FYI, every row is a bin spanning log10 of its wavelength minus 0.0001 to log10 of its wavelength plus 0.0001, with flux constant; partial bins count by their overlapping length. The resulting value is -1.83 angstroms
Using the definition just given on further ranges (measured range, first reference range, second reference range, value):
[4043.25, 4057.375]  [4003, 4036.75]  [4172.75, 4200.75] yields 1.2 angstroms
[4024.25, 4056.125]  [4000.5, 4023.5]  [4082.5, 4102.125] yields 2.1 angstroms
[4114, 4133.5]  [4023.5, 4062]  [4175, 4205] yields -1.3 angstroms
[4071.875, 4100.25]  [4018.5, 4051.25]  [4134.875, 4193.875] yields -1.0 angstroms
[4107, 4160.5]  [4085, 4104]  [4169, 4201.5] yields 0.5 angstroms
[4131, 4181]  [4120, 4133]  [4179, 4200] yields 2.3 angstroms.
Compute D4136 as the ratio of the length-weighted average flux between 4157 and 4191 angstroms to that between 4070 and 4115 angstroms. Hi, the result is 1.0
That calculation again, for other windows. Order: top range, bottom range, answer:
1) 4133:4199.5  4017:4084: 0.98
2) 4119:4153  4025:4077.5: 1.02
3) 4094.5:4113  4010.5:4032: 0.94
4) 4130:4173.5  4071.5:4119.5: 0.98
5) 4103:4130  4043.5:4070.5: 1.05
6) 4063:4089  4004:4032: 0.98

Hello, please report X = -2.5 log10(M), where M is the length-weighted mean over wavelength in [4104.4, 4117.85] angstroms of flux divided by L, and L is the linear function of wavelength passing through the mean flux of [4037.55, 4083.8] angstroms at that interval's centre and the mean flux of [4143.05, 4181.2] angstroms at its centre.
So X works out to -0.03 mag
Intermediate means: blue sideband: 21.9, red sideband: 21.4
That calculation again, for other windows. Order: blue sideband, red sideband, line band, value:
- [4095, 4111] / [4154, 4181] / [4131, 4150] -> 0.00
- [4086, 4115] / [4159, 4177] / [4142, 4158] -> 0.10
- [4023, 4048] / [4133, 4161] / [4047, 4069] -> -0.03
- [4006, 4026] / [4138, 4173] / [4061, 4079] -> 0.03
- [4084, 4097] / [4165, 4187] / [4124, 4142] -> -0.02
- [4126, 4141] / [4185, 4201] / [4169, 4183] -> 0.04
